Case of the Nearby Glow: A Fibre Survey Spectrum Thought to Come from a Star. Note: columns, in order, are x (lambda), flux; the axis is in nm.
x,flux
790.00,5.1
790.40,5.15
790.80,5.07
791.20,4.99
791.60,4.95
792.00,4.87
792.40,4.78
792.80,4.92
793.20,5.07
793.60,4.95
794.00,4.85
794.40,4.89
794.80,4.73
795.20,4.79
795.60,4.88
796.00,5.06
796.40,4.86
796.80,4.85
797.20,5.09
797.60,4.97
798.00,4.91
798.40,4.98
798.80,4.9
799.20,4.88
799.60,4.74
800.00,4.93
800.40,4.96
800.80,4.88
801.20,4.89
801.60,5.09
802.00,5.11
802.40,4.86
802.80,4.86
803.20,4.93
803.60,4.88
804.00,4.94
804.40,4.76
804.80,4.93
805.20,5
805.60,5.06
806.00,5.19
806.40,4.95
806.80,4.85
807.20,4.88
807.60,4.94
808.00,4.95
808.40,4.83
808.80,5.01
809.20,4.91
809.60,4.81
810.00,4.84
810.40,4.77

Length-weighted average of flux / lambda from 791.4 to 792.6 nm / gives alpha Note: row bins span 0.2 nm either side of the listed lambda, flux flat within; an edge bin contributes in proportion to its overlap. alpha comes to 4.87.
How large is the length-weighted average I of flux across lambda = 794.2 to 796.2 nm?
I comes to 4.87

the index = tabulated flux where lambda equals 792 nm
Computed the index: 4.87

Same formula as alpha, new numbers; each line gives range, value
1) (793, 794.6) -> 4.94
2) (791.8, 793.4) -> 4.91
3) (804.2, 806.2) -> 4.99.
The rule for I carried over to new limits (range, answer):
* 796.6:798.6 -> 4.96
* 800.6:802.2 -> 4.99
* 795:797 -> 4.89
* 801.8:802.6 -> 4.99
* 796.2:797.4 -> 4.93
